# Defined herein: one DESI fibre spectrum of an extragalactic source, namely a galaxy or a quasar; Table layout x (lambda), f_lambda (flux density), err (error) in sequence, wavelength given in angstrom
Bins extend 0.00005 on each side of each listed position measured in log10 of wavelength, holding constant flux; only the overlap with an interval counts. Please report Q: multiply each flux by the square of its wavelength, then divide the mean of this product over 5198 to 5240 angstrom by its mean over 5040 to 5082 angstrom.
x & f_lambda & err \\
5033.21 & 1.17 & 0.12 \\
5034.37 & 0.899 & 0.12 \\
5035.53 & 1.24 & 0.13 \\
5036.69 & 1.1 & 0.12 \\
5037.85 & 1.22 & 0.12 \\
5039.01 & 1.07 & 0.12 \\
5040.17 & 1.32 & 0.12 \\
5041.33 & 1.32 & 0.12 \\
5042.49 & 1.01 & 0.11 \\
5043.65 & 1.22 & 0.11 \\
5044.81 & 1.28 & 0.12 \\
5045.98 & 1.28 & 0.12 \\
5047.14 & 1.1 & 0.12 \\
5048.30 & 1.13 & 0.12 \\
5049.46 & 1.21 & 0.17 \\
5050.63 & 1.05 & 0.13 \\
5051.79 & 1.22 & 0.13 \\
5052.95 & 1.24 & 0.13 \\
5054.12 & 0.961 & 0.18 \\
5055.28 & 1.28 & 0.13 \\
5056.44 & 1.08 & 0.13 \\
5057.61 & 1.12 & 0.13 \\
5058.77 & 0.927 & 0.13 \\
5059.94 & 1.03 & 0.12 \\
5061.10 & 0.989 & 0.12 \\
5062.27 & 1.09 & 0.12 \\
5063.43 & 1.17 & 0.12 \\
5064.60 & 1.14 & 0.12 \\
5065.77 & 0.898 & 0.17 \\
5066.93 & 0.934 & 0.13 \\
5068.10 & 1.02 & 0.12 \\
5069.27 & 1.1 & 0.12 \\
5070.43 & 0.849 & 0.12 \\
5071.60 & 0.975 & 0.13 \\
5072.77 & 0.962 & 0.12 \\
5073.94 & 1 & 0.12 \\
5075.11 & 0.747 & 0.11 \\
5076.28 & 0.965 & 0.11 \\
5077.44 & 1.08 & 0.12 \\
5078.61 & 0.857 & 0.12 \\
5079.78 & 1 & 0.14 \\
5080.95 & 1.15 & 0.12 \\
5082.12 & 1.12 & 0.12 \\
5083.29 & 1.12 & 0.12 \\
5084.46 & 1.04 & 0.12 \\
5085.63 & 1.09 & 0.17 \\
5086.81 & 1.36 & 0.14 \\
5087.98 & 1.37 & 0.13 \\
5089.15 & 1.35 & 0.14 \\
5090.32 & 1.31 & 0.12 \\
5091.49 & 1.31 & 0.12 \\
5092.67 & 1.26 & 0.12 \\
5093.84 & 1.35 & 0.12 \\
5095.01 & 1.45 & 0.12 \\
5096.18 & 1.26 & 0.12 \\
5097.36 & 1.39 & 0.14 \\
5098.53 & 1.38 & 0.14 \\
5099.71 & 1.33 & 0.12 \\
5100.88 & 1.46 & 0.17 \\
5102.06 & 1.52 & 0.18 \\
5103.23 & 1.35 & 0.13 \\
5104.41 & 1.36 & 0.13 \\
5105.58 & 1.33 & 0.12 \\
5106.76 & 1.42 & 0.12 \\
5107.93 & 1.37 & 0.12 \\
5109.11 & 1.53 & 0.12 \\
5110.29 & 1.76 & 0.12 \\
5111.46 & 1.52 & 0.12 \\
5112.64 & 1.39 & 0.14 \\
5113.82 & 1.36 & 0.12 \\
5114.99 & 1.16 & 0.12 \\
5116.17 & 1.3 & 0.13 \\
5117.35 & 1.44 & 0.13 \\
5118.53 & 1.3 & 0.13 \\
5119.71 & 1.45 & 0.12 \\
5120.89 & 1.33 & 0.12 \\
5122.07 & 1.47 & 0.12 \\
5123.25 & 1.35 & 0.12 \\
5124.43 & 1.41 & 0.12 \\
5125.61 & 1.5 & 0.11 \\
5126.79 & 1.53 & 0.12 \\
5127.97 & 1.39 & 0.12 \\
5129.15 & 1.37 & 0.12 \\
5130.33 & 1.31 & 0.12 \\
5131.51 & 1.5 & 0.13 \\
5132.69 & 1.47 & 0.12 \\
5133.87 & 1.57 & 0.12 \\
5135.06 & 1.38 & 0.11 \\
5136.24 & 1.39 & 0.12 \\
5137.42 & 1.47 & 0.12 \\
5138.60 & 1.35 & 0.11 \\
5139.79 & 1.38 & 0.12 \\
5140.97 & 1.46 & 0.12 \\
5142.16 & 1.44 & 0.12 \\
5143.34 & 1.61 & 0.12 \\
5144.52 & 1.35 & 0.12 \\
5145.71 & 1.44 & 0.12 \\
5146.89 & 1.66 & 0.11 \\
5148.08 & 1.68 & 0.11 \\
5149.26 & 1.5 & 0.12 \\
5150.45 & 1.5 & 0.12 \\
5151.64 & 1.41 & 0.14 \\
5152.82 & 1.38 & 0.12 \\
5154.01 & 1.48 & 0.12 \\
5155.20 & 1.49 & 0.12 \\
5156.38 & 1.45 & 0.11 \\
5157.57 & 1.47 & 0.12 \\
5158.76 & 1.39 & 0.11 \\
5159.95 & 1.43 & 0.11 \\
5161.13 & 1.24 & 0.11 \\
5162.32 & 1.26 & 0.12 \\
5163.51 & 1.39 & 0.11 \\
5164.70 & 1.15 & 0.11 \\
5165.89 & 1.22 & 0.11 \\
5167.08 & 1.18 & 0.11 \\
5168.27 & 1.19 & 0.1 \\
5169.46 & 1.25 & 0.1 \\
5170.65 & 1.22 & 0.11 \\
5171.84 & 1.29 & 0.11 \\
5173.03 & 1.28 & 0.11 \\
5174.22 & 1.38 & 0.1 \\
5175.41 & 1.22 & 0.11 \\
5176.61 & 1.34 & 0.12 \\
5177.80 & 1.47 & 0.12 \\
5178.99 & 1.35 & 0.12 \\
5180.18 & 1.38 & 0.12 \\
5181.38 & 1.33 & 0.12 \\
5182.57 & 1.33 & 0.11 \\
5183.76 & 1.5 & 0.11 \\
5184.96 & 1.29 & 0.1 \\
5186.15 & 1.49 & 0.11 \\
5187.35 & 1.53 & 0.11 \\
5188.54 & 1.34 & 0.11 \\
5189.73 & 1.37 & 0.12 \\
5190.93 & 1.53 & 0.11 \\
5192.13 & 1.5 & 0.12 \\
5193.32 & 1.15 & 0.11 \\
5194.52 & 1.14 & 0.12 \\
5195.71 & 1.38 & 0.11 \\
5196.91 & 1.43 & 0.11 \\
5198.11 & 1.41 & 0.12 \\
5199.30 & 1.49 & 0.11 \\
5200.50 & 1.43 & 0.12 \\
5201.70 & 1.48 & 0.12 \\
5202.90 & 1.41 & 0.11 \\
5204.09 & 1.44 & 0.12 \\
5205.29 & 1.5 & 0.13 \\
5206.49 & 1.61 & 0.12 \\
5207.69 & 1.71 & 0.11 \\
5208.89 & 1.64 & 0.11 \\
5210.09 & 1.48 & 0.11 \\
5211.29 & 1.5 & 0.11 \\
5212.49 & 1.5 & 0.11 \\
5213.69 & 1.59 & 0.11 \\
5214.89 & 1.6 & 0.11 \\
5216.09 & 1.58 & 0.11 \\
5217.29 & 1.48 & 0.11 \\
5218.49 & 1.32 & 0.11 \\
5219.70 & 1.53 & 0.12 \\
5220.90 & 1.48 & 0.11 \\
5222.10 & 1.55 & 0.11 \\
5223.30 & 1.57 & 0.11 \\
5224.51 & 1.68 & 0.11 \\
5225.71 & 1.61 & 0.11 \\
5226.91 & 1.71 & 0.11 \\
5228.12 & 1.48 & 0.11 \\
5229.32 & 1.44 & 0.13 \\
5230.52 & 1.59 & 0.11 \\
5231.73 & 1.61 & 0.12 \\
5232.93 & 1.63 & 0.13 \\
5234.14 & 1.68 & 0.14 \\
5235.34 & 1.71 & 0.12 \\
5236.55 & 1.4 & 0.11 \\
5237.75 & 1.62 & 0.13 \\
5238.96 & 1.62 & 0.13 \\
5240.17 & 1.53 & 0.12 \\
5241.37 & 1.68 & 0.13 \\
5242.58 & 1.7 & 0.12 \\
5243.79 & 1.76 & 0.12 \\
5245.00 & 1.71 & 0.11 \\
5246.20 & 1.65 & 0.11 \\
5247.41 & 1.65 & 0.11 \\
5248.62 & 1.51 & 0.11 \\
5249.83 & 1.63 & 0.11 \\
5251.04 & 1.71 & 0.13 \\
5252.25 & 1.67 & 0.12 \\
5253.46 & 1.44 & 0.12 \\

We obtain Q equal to 1.53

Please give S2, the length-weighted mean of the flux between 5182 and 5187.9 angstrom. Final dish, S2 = 1.43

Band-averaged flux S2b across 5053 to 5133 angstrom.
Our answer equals 1.24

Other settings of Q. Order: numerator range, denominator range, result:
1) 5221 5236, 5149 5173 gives 1.23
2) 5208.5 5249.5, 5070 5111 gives 1.35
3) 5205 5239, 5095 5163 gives 1.14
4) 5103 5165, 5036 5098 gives 1.29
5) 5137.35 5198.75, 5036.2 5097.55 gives 1.27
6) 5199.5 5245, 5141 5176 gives 1.16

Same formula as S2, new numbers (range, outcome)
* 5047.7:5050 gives 1.17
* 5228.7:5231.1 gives 1.52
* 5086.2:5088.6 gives 1.36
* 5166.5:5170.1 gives 1.21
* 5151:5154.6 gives 1.42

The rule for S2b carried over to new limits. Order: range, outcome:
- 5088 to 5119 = 1.38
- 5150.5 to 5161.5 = 1.42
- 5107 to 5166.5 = 1.42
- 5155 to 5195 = 1.34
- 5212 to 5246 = 1.59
